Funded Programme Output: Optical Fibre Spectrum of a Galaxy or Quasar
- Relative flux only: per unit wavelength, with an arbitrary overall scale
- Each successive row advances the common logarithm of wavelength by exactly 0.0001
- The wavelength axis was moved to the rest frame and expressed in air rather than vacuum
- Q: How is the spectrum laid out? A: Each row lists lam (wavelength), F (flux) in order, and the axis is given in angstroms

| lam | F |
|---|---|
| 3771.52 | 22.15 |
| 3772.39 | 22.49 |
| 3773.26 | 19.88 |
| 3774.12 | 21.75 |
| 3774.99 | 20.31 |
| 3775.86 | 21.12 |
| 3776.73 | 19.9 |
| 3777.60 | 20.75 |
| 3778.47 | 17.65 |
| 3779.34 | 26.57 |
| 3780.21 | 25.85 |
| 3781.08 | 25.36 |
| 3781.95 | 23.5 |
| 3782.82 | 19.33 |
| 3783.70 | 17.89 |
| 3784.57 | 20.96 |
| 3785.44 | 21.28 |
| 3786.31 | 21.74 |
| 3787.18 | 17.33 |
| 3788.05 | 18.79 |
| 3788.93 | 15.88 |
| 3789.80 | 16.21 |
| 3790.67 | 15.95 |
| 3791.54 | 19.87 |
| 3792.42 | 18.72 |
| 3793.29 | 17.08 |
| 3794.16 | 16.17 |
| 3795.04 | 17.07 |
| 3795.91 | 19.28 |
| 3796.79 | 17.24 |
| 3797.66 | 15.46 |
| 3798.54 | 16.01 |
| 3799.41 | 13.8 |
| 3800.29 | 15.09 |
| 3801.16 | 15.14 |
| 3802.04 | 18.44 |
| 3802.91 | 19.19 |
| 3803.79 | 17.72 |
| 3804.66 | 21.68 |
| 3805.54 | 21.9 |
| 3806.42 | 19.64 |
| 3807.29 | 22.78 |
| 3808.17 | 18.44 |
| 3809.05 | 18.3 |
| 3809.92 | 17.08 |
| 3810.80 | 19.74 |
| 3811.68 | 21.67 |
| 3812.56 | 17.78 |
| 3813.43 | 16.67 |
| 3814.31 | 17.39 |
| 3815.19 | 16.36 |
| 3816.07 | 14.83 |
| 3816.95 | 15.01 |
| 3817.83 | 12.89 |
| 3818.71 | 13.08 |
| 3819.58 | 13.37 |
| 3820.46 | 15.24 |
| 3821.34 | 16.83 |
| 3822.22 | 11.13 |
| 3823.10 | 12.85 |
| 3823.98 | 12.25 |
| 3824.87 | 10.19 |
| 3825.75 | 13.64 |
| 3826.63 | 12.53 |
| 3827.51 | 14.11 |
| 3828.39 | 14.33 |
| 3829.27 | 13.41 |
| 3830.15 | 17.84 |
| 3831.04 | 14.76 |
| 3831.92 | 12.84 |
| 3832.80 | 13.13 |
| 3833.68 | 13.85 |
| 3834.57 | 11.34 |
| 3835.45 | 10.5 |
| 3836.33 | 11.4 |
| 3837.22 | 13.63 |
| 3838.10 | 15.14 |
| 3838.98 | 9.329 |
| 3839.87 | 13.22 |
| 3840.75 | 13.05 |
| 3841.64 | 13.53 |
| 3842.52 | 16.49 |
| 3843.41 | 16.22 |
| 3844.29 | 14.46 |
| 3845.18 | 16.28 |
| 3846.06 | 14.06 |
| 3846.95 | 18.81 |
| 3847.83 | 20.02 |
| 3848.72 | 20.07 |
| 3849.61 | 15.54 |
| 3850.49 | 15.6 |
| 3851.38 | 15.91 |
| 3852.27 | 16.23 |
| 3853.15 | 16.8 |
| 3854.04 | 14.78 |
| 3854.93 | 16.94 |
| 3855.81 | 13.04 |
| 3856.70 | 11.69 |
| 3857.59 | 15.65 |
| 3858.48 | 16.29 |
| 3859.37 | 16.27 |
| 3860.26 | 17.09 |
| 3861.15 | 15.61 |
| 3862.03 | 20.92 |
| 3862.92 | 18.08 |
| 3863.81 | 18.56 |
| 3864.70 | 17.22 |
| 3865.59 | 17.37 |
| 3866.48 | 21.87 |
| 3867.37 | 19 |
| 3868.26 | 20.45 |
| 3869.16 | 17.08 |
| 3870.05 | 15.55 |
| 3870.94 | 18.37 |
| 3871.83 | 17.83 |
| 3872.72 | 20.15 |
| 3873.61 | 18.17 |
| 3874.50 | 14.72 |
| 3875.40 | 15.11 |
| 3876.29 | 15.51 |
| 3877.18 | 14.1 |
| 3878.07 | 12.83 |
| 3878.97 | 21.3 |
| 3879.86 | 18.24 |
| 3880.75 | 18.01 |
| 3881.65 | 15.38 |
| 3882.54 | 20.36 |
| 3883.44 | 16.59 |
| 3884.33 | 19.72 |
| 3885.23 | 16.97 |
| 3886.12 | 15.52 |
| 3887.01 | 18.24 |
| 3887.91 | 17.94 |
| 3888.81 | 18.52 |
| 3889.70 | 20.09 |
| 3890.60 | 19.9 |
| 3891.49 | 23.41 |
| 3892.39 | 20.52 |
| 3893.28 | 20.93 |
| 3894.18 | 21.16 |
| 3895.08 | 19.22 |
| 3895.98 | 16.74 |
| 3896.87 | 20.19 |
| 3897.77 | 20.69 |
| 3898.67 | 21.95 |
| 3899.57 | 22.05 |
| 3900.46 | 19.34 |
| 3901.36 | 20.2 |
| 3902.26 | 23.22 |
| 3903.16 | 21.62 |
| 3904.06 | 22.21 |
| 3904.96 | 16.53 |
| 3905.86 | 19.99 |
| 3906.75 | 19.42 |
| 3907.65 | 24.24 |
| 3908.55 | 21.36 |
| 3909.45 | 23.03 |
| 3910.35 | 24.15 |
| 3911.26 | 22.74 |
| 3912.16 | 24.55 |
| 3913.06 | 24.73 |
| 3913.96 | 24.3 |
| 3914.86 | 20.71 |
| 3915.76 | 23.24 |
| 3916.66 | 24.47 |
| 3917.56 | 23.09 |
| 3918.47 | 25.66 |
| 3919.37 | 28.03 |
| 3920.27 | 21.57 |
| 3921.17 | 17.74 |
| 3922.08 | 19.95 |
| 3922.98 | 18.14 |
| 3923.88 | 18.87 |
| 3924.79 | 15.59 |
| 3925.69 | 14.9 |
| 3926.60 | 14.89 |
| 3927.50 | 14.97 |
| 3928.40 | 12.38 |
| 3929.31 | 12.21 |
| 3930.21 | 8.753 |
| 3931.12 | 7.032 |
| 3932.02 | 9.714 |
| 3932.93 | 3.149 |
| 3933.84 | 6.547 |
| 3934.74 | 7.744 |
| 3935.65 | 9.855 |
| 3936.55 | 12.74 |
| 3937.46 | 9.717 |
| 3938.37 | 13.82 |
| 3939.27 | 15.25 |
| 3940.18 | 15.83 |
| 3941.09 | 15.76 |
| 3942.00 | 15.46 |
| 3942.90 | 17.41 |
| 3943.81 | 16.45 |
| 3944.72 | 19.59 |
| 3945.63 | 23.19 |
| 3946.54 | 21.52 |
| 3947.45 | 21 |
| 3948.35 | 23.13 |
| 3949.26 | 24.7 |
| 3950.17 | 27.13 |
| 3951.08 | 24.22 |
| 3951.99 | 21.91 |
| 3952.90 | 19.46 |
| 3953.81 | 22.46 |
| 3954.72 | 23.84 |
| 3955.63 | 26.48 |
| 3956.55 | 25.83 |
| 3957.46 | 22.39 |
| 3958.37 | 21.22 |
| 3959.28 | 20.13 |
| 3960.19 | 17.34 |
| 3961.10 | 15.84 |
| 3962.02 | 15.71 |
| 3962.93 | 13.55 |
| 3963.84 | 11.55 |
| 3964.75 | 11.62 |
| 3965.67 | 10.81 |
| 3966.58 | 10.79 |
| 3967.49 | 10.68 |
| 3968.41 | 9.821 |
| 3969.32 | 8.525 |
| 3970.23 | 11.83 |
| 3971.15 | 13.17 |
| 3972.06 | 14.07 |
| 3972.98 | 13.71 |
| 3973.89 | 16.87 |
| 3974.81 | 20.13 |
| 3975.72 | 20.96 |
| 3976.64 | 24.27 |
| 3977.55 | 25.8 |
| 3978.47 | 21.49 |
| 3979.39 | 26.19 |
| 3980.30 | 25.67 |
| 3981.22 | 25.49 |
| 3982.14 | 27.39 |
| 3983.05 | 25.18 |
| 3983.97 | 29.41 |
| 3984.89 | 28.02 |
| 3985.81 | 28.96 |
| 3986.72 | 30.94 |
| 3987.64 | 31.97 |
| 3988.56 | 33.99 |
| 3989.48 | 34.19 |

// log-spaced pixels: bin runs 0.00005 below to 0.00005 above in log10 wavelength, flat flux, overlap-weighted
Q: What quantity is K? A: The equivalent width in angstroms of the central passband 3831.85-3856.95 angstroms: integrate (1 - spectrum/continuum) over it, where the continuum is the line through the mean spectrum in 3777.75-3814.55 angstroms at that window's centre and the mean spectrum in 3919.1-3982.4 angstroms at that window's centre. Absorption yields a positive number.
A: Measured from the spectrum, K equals 5.1 angstroms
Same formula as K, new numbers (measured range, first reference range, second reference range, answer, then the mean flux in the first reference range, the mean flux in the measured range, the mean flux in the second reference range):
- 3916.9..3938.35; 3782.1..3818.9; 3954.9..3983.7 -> 4.29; 17.9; 14.6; 18.3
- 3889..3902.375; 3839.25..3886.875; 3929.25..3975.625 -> -3.30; 16.8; 20.5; 16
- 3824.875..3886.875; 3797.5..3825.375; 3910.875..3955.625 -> 4.19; 16.5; 15.9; 18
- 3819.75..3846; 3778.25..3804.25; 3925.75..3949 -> 5.72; 18.7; 13.6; 14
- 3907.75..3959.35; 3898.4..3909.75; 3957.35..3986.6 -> 3.62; 21.1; 18.7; 18.8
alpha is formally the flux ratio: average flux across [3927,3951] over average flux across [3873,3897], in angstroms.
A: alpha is 0.8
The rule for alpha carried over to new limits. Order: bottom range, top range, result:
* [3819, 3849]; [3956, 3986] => 1.34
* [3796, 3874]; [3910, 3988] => 1.17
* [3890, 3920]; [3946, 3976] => 0.82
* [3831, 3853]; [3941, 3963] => 1.42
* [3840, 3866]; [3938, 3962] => 1.25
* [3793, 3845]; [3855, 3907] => 1.19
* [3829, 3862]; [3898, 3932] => 1.32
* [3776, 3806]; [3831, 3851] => 0.76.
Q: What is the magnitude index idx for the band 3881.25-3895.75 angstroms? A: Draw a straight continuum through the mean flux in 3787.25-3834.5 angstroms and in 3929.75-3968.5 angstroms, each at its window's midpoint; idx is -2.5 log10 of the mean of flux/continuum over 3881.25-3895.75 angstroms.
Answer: -0.167 mag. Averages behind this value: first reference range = 16.2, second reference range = 16.4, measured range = 19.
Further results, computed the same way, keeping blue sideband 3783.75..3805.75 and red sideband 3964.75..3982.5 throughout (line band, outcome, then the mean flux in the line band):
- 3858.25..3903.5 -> -0.05 mag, 18.6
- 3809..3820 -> 0.09 mag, 16.4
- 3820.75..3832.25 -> 0.29 mag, 13.6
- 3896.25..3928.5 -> -0.18 mag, 20.9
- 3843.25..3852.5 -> 0.07 mag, 16.7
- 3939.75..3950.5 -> -0.14 mag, 20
